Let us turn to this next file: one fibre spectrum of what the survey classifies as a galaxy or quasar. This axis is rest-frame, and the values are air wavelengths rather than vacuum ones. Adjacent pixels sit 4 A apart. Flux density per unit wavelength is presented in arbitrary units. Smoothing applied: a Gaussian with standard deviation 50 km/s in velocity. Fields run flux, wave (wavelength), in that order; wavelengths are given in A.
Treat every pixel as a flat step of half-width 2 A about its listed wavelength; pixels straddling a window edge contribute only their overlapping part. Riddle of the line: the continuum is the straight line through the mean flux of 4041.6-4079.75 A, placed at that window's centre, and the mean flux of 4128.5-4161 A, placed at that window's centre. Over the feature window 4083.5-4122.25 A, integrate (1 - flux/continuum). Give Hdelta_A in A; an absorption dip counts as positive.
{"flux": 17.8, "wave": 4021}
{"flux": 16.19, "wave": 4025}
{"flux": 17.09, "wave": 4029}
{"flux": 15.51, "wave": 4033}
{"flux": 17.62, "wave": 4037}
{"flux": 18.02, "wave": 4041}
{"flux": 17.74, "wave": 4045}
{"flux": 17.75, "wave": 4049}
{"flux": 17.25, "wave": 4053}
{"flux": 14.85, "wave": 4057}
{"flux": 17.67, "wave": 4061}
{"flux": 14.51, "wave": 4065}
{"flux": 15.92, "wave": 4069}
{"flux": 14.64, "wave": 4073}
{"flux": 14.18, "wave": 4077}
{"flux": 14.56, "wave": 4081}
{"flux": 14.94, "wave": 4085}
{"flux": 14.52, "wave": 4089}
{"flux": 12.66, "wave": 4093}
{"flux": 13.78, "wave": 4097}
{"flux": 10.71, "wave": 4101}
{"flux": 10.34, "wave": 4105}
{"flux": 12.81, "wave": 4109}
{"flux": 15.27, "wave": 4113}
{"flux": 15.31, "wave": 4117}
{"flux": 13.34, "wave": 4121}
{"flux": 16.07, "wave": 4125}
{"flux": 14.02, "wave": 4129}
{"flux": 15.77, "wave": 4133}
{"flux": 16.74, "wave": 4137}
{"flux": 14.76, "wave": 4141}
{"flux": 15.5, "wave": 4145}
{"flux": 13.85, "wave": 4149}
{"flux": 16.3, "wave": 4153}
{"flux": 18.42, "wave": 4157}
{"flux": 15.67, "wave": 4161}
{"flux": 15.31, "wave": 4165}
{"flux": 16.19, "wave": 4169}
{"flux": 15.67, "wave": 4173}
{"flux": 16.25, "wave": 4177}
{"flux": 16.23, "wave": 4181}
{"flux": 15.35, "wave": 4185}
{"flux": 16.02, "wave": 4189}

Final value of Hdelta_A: 6.3 A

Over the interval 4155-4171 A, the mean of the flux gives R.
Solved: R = 16.4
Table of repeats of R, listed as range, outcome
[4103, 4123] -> 13.4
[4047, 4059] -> 16.6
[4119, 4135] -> 14.8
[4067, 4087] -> 14.8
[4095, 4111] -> 11.9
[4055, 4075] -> 15.5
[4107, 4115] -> 14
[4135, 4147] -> 15.7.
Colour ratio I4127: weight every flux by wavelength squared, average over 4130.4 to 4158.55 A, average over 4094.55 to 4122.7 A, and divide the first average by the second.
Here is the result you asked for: 1.2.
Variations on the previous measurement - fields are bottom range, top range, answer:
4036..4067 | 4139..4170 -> 0.98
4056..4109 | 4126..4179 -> 1.16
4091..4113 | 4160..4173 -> 1.31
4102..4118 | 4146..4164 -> 1.24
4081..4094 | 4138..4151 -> 1.07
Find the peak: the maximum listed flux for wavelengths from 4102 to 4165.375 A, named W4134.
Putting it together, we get 18.42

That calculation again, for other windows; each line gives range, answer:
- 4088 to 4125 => 16.07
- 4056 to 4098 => 17.67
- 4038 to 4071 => 18.02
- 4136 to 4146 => 16.74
